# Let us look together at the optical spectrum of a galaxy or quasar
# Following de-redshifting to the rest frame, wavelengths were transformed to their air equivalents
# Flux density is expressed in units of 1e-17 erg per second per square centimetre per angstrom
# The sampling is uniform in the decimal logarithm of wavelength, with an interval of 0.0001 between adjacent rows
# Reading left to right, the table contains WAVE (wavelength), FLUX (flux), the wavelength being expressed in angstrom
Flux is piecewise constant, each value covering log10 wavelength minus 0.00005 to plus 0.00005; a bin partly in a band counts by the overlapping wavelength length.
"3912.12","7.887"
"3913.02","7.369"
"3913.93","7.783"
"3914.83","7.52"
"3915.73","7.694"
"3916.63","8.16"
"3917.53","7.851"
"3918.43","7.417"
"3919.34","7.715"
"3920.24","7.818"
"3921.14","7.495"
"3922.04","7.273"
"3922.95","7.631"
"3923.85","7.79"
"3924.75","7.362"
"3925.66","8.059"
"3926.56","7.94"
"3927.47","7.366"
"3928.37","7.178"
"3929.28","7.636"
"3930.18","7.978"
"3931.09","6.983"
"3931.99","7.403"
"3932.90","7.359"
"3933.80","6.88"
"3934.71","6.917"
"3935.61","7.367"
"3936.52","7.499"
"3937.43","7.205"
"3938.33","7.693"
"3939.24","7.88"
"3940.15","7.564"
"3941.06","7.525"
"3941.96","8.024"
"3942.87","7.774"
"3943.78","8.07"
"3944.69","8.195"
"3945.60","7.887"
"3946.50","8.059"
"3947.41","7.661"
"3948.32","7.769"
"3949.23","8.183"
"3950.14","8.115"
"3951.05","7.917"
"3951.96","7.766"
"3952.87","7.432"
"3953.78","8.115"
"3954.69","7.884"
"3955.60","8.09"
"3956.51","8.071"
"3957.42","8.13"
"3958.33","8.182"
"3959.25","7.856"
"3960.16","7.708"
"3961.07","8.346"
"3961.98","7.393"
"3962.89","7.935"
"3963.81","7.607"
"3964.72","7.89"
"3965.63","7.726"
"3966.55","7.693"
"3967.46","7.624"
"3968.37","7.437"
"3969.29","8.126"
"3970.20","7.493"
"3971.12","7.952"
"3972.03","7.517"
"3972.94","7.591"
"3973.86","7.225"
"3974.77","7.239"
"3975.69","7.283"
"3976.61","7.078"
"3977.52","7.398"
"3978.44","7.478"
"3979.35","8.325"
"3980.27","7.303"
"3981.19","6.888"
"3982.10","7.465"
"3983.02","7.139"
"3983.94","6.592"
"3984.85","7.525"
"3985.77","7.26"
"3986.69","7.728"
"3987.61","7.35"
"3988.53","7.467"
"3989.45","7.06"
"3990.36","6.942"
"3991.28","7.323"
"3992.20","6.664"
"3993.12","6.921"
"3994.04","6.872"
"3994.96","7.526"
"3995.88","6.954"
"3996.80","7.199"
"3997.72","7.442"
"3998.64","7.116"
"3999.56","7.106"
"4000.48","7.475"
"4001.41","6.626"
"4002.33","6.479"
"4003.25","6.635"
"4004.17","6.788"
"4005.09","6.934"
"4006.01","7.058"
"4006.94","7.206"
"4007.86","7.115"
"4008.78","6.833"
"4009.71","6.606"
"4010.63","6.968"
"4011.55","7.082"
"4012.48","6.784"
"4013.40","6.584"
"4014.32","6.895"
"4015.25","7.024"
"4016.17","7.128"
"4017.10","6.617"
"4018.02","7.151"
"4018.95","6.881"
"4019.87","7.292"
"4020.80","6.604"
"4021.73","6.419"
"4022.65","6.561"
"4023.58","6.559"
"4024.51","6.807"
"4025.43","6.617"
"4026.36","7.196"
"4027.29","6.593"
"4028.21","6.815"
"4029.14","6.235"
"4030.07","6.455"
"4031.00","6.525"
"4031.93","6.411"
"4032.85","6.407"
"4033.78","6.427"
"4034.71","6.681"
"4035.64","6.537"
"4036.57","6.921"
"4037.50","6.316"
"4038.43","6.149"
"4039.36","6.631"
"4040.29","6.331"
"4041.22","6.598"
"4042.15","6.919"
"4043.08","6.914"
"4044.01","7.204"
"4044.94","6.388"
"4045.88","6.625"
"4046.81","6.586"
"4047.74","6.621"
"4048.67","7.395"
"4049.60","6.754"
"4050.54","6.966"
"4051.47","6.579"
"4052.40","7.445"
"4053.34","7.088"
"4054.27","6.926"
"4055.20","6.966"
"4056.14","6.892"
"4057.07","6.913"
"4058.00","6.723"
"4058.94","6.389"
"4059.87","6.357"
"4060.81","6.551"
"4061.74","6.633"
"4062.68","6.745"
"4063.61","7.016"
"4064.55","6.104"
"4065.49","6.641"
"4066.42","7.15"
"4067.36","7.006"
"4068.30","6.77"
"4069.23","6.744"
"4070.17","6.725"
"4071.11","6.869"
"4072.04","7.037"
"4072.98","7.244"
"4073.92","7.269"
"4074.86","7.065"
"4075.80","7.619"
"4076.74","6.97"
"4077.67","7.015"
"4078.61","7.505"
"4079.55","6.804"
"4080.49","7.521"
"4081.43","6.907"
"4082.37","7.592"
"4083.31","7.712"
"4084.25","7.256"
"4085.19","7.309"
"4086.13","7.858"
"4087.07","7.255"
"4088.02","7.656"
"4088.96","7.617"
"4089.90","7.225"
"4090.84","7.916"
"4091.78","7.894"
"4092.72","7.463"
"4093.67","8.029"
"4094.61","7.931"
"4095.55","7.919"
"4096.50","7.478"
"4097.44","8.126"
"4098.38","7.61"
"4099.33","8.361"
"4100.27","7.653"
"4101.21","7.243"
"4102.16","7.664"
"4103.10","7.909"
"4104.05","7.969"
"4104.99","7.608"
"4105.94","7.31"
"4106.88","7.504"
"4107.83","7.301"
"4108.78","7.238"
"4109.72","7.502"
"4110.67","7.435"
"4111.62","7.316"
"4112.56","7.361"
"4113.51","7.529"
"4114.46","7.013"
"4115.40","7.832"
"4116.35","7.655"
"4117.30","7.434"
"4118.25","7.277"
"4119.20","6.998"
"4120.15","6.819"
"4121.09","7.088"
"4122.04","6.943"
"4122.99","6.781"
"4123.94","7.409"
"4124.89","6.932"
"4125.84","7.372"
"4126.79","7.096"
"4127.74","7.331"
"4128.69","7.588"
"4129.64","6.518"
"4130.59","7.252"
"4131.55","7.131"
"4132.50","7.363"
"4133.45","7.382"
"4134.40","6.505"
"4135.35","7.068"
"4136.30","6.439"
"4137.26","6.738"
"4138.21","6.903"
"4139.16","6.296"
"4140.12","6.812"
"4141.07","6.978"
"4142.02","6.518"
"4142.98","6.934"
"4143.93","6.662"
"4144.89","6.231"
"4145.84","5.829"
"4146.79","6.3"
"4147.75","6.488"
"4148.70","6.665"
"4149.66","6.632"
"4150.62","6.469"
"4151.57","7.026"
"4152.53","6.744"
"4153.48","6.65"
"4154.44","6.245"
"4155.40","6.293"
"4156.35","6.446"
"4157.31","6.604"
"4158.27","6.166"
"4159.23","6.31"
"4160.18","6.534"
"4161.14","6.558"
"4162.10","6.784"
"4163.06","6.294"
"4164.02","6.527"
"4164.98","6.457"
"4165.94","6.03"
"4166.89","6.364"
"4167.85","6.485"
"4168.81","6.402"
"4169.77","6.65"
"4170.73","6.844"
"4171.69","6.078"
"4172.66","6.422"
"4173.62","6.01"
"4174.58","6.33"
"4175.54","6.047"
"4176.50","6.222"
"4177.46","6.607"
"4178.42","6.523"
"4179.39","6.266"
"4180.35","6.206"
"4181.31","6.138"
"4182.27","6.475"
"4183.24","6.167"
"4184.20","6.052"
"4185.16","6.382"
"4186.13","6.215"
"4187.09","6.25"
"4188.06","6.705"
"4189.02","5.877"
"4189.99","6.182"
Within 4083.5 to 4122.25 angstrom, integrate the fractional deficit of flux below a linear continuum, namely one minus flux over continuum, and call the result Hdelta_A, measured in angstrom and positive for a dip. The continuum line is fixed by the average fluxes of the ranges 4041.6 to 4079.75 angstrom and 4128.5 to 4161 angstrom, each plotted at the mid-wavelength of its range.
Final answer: -4.3 angstrom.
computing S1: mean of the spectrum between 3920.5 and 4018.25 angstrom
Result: 7.43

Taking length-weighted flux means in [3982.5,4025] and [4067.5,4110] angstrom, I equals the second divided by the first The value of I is 1.1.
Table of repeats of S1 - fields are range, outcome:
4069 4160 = 7.15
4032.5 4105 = 7.1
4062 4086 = 7.07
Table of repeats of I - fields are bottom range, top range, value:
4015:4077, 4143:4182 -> 0.95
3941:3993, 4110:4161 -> 0.90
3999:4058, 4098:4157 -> 1.04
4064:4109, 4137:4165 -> 0.88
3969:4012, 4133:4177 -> 0.90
